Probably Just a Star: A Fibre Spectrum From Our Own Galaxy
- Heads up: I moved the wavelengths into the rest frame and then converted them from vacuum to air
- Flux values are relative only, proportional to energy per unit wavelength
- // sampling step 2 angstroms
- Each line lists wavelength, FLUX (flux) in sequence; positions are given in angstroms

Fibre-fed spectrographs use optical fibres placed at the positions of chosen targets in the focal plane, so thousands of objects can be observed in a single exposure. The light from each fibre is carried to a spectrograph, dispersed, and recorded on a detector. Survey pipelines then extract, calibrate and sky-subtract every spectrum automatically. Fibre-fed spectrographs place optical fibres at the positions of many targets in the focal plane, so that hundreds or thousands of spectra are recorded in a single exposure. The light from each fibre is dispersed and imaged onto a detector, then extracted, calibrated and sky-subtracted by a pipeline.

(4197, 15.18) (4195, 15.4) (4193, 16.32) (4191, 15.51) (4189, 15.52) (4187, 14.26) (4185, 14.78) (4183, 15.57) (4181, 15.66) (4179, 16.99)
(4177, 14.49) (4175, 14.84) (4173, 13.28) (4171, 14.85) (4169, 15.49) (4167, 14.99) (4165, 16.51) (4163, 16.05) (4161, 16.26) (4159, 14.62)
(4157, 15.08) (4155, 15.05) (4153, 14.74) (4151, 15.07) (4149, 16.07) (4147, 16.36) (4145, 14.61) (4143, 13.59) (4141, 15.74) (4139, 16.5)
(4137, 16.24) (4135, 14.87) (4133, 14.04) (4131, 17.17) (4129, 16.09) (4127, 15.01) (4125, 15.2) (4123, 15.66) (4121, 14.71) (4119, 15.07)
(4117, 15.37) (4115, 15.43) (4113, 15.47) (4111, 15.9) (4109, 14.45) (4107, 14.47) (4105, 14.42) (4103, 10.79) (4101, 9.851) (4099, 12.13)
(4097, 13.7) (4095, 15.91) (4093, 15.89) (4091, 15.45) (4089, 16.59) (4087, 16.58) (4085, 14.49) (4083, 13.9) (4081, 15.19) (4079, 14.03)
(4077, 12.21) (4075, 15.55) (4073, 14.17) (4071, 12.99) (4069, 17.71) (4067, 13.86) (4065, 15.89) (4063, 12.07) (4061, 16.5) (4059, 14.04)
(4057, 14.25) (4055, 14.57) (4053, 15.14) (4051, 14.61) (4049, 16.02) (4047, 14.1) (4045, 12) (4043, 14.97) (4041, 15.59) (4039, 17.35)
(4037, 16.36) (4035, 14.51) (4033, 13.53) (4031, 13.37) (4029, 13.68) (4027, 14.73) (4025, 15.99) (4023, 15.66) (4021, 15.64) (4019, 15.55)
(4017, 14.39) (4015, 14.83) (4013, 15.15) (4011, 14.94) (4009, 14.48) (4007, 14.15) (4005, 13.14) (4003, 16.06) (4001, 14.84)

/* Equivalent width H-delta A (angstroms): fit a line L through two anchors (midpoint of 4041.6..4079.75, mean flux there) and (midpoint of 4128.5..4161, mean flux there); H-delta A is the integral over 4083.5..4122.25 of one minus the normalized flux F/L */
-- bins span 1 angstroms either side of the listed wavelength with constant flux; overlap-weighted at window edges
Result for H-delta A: 1.0 angstroms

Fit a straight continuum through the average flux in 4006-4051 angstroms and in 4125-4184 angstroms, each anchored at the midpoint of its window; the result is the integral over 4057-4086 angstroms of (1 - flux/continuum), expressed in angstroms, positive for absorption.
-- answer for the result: 1.1 angstroms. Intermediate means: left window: 14.9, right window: 15.4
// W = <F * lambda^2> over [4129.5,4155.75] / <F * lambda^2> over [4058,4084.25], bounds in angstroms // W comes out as 1.1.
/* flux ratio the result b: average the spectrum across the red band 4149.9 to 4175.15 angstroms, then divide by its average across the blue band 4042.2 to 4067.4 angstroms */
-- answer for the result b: 1.05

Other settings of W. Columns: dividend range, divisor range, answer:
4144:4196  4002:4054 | 1.11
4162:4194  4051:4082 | 1.11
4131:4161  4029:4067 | 1.09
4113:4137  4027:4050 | 1.09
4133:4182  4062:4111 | 1.11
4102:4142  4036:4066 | 1.05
